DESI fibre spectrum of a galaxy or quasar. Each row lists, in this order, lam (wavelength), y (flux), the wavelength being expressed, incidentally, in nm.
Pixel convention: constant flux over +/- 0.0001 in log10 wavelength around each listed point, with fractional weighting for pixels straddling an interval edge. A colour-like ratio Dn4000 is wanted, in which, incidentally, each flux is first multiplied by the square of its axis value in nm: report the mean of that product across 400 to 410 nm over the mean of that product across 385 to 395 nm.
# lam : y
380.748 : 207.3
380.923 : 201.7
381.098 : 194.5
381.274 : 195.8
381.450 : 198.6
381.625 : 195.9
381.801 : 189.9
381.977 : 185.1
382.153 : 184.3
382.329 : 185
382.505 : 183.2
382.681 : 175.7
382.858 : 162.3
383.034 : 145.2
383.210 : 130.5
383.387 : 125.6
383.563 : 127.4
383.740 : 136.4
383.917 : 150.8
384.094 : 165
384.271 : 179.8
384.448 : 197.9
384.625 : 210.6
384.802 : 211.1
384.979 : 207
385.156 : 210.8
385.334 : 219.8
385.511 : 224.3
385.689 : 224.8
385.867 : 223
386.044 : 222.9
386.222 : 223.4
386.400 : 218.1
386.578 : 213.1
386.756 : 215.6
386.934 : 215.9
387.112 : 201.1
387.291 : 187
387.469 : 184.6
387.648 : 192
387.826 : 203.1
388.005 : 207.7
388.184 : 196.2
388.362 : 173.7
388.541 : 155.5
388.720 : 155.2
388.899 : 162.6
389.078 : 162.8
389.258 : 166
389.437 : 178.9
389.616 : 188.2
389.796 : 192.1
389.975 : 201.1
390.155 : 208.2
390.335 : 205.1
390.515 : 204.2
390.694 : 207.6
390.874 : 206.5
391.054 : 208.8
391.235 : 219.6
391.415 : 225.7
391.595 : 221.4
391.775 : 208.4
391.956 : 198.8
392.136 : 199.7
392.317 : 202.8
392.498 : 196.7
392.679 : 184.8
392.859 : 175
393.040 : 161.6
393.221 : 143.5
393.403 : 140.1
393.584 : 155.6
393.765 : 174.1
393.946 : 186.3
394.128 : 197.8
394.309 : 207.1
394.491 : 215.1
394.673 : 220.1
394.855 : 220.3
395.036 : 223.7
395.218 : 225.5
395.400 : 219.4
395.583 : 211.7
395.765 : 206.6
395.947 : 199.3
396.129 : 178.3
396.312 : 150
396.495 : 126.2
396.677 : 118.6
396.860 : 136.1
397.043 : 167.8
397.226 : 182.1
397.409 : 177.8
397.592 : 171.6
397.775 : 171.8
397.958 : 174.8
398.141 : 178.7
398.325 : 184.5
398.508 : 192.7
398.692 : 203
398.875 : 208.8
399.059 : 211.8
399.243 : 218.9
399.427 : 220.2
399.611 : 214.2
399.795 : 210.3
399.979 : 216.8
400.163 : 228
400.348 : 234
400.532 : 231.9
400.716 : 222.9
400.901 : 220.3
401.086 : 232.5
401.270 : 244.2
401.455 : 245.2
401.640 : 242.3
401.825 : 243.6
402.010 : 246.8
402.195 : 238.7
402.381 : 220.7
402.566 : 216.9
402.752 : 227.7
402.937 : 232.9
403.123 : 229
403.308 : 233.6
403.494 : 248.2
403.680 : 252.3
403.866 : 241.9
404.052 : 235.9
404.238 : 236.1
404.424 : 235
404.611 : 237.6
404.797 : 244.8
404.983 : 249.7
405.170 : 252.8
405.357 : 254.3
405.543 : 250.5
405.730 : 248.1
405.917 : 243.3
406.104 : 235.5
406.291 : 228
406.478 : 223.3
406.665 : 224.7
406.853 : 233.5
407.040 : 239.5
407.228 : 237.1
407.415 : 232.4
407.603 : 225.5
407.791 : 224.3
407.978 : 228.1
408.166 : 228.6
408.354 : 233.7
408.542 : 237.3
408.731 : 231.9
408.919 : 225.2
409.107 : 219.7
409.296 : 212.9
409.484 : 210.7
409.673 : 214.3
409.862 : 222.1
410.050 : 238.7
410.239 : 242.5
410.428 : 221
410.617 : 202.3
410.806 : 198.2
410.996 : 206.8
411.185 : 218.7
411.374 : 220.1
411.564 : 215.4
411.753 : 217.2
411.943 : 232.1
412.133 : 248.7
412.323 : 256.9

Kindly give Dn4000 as 1.28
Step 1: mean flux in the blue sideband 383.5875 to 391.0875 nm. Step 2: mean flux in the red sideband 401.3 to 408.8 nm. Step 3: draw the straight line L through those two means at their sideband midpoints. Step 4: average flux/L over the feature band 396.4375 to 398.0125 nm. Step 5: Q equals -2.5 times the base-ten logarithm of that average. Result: 0.35 mag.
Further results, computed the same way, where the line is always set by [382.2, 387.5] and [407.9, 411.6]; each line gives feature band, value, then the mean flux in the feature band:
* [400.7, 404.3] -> -0.12 mag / 236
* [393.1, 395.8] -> 0.03 mag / 196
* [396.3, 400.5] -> 0.10 mag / 188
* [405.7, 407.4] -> -0.08 mag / 234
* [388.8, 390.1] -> 0.09 mag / 179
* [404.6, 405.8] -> -0.16 mag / 249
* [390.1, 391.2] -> -0.06 mag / 207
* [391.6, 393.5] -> 0.09 mag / 183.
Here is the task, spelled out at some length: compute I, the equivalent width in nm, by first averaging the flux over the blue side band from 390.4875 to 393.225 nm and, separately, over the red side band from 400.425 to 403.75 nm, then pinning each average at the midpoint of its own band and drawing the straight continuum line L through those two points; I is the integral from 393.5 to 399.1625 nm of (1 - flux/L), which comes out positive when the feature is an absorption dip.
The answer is 0.73 nm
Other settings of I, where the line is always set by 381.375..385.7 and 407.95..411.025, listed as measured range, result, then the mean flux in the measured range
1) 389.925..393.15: -0.143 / 202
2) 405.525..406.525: -0.099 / 238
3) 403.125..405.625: -0.346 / 244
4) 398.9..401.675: -0.243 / 225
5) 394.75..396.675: 0.069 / 193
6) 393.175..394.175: 0.157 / 166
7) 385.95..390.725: -0.154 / 194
